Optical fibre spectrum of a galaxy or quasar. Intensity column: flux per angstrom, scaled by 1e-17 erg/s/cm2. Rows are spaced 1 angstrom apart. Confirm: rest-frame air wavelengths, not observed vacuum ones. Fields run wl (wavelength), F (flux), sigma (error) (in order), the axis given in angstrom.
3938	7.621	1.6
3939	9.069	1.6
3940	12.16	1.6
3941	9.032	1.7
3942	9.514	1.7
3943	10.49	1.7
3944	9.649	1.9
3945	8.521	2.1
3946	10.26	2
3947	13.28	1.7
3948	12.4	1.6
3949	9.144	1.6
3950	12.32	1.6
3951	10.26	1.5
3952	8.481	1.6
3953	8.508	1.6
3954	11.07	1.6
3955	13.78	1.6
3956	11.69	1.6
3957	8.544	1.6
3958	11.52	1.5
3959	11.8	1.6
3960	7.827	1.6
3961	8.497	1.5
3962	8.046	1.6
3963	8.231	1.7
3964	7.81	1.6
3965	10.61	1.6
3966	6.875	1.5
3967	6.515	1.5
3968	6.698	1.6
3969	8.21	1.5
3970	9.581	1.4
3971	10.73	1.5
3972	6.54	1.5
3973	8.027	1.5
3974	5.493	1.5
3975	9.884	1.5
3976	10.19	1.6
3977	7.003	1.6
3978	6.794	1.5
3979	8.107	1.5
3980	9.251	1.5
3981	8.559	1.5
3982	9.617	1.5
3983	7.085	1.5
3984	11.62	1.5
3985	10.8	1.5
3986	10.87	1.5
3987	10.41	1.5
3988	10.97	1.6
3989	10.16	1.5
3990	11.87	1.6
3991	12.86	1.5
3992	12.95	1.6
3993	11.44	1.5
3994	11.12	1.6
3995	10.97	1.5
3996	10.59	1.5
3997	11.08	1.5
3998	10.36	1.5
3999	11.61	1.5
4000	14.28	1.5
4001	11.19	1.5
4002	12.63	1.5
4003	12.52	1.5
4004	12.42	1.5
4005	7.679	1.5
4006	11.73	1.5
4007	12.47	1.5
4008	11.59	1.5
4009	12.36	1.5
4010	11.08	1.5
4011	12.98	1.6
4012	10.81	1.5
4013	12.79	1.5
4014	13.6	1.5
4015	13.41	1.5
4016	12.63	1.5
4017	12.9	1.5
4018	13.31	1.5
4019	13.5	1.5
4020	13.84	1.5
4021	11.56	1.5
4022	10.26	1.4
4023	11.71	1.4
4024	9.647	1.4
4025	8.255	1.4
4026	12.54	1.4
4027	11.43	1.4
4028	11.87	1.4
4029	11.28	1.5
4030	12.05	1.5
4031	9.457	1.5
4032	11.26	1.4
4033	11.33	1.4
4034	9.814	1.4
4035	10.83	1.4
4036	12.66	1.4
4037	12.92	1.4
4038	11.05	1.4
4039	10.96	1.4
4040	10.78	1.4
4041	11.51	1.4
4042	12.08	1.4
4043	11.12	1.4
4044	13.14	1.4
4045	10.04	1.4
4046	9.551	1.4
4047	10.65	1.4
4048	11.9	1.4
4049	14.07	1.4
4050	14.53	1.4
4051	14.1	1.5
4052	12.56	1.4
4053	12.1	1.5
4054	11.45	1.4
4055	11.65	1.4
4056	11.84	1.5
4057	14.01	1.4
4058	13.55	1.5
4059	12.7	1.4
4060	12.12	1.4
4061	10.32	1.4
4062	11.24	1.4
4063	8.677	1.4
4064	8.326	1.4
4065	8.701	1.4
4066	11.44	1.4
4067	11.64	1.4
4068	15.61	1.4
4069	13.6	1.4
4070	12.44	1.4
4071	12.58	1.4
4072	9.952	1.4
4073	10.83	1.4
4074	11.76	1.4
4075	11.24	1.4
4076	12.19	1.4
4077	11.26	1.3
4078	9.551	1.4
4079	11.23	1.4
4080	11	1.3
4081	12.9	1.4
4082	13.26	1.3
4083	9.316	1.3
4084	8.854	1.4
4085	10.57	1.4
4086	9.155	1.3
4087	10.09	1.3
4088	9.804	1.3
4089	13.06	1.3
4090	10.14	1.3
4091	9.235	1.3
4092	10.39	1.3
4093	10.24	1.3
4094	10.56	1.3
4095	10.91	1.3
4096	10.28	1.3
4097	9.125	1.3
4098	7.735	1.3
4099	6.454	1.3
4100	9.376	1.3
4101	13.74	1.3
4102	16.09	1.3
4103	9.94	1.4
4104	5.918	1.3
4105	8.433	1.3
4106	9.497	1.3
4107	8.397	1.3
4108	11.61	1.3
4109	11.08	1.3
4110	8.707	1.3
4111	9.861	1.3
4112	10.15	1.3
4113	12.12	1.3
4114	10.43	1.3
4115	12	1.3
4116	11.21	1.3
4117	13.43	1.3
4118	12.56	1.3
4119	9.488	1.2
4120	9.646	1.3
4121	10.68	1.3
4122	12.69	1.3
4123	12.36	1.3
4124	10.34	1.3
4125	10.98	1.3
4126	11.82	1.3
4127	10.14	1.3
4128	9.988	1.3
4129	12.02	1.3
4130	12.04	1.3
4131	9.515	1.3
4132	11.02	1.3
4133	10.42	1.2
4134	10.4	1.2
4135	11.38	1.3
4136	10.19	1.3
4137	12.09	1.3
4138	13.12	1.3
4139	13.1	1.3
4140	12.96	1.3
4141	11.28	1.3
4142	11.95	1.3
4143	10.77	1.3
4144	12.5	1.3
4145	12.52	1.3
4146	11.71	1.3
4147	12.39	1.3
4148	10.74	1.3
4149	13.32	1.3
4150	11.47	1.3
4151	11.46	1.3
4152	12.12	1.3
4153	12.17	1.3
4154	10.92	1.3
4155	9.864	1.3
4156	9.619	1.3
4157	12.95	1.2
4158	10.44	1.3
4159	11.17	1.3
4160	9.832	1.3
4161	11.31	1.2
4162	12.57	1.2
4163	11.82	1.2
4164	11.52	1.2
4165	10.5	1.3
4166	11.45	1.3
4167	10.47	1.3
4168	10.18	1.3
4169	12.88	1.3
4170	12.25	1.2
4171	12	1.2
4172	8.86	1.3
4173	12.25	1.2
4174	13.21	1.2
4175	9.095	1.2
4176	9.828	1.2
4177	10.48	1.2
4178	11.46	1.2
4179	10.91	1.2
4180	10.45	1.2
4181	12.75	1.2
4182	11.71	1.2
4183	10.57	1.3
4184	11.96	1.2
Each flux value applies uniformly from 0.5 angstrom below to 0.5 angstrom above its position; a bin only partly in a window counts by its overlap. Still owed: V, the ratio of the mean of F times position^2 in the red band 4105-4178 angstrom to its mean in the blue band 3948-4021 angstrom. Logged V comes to 1.15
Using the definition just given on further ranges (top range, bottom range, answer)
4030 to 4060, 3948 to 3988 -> 1.34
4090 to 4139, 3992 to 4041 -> 0.96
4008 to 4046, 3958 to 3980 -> 1.44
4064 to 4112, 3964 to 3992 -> 1.23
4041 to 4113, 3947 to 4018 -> 1.11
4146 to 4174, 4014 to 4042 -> 1.05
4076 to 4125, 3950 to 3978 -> 1.25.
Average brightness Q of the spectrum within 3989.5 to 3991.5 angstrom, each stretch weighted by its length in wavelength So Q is 12.4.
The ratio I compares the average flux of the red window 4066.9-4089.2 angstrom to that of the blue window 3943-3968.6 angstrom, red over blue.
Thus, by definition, 1.17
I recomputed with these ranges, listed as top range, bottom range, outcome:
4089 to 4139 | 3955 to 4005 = 1.08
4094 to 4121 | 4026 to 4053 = 0.88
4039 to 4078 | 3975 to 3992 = 1.19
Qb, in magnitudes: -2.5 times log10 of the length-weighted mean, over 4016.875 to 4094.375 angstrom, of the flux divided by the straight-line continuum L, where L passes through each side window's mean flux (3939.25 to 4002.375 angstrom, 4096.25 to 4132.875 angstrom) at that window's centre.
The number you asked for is -0.11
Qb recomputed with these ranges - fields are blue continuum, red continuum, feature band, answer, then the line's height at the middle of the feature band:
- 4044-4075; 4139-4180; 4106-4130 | 0.06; 11.6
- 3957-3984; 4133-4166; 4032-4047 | -0.16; 9.68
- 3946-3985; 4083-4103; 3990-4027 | -0.23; 9.6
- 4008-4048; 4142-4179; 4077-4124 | 0.09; 11.5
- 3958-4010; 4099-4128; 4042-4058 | -0.18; 10.3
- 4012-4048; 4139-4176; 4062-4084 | 0.03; 11.5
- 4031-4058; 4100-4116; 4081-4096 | 0.04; 10.9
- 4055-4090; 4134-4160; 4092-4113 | 0.15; 11.4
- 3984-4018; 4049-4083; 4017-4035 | 0.04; 11.8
